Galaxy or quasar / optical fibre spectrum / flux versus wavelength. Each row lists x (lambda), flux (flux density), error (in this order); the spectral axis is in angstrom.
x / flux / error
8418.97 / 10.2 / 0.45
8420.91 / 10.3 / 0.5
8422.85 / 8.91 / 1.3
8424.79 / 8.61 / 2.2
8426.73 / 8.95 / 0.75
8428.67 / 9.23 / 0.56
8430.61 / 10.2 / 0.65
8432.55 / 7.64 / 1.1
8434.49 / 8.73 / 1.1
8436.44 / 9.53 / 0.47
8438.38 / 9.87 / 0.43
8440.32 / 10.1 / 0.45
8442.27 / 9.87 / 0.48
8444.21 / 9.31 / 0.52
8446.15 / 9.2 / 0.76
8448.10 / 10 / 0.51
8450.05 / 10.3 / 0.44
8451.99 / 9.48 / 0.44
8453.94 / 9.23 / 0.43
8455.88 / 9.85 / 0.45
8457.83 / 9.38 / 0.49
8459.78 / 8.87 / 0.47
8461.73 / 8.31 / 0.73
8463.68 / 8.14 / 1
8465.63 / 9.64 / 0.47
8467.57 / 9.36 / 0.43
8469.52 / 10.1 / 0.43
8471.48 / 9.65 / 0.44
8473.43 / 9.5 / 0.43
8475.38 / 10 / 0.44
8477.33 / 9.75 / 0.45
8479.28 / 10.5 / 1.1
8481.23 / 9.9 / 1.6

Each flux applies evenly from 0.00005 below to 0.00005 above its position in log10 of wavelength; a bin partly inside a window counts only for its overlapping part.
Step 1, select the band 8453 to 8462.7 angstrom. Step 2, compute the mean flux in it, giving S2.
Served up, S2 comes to 9.13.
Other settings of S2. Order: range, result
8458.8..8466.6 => 8.74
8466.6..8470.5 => 9.73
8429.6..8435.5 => 8.86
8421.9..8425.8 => 8.76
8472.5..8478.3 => 9.76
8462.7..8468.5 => 9.05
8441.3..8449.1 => 9.6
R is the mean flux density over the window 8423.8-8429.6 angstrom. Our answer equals 8.93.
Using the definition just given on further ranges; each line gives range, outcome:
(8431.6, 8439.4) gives 8.95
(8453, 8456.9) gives 9.55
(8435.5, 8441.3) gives 9.83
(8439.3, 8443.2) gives 9.98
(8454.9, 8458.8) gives 9.62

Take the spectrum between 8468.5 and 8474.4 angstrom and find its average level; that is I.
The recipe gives 9.73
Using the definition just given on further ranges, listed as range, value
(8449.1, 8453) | 9.89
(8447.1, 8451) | 10.1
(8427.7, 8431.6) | 9.71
